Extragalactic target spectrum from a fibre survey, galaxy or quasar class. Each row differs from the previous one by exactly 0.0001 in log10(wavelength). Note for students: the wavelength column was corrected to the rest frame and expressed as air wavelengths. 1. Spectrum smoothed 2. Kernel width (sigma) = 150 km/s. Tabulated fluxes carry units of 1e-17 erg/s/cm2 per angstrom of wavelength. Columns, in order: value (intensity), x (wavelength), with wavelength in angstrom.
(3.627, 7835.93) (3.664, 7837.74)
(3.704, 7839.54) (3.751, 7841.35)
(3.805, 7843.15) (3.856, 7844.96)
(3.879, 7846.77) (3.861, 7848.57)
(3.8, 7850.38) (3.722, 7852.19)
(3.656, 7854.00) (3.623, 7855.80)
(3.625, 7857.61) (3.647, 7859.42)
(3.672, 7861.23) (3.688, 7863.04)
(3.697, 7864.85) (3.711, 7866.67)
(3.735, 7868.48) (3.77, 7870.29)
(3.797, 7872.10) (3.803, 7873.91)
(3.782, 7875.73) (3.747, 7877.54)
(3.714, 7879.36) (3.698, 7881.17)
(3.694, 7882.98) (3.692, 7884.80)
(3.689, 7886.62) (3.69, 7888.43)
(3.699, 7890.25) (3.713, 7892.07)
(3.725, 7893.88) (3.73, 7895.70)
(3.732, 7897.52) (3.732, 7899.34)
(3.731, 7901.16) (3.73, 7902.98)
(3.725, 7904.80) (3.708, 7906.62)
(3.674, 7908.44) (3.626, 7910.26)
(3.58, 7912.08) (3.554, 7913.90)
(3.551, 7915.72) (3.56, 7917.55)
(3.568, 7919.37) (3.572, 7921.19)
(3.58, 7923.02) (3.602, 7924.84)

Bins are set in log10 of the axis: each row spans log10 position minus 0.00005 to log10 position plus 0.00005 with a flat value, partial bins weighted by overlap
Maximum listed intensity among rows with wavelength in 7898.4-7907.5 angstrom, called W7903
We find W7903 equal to 3.732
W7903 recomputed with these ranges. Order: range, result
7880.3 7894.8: 3.725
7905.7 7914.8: 3.708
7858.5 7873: 3.797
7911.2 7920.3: 3.58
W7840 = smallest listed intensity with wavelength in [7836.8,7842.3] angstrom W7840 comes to 3.664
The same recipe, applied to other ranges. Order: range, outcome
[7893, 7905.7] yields 3.725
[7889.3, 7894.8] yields 3.699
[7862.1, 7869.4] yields 3.688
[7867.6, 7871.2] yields 3.735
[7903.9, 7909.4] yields 3.674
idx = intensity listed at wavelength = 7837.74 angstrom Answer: 3.664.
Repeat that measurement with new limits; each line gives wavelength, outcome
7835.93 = 3.627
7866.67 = 3.711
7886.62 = 3.689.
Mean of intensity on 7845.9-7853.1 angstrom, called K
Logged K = 3.82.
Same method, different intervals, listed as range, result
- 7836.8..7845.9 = 3.75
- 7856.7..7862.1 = 3.65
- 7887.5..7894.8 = 3.71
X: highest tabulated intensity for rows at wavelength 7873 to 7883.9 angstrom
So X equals 3.803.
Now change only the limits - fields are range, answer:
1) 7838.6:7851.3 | 3.879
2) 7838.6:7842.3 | 3.751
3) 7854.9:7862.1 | 3.672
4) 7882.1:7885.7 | 3.694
